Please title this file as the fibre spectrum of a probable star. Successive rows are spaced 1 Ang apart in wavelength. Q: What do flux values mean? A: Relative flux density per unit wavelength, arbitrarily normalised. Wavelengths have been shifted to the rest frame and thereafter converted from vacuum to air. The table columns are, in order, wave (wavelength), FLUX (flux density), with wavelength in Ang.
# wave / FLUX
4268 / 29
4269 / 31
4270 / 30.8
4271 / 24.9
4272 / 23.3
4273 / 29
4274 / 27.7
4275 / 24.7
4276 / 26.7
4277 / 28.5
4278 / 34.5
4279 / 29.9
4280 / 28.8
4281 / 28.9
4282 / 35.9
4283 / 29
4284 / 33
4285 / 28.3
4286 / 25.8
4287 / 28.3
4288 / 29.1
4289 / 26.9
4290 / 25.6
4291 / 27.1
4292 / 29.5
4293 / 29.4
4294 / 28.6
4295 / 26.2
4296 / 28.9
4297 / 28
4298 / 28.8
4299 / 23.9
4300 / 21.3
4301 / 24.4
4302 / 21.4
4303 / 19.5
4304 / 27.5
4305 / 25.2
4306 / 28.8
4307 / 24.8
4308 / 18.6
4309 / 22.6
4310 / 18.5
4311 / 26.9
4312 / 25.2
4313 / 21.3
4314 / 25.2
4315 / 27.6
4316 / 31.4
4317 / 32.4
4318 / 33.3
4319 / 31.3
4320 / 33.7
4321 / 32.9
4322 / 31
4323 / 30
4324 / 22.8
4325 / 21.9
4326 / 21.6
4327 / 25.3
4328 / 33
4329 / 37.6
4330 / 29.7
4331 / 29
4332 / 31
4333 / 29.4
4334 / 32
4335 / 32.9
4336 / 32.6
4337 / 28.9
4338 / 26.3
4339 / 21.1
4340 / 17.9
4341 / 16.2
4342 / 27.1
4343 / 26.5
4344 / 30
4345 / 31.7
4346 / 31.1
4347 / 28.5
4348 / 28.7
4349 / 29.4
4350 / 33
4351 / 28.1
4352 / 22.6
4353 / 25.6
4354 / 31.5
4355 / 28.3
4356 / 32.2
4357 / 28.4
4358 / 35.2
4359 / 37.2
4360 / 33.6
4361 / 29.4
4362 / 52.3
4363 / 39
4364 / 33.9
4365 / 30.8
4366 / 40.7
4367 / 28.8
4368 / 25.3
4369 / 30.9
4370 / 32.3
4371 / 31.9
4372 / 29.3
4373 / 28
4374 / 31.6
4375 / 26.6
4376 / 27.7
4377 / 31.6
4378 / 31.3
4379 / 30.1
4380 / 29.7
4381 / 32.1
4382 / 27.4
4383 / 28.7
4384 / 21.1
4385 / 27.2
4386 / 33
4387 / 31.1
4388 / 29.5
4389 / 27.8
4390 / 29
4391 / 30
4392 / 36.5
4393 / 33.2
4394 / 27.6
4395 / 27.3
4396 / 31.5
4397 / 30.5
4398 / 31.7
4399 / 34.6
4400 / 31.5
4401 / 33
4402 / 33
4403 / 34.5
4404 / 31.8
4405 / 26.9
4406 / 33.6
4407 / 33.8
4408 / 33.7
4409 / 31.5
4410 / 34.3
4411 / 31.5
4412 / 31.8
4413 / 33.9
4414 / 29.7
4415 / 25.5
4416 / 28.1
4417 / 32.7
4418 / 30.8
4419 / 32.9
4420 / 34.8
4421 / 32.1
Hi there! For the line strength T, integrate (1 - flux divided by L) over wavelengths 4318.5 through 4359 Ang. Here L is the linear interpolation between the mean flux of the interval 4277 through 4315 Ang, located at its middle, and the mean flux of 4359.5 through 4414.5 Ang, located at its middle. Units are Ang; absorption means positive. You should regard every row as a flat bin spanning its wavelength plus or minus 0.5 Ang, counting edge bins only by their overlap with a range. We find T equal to 0.2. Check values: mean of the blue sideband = 26.7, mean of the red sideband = 31.4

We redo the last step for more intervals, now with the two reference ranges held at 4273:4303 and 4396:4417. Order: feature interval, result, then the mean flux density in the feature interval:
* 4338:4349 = 1.3 Ang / 26.1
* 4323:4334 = 0.3 Ang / 28.4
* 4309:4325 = 0.5 Ang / 27.9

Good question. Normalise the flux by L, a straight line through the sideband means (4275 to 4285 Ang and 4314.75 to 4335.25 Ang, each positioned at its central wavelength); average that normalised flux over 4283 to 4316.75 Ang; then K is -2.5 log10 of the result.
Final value 0.16 mag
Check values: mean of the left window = 30.2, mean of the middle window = 26.1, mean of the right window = 30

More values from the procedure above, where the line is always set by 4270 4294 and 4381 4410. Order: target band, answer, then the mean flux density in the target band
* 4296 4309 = 0.183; 24.5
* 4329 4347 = 0.057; 28.1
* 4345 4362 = -0.032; 30.9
